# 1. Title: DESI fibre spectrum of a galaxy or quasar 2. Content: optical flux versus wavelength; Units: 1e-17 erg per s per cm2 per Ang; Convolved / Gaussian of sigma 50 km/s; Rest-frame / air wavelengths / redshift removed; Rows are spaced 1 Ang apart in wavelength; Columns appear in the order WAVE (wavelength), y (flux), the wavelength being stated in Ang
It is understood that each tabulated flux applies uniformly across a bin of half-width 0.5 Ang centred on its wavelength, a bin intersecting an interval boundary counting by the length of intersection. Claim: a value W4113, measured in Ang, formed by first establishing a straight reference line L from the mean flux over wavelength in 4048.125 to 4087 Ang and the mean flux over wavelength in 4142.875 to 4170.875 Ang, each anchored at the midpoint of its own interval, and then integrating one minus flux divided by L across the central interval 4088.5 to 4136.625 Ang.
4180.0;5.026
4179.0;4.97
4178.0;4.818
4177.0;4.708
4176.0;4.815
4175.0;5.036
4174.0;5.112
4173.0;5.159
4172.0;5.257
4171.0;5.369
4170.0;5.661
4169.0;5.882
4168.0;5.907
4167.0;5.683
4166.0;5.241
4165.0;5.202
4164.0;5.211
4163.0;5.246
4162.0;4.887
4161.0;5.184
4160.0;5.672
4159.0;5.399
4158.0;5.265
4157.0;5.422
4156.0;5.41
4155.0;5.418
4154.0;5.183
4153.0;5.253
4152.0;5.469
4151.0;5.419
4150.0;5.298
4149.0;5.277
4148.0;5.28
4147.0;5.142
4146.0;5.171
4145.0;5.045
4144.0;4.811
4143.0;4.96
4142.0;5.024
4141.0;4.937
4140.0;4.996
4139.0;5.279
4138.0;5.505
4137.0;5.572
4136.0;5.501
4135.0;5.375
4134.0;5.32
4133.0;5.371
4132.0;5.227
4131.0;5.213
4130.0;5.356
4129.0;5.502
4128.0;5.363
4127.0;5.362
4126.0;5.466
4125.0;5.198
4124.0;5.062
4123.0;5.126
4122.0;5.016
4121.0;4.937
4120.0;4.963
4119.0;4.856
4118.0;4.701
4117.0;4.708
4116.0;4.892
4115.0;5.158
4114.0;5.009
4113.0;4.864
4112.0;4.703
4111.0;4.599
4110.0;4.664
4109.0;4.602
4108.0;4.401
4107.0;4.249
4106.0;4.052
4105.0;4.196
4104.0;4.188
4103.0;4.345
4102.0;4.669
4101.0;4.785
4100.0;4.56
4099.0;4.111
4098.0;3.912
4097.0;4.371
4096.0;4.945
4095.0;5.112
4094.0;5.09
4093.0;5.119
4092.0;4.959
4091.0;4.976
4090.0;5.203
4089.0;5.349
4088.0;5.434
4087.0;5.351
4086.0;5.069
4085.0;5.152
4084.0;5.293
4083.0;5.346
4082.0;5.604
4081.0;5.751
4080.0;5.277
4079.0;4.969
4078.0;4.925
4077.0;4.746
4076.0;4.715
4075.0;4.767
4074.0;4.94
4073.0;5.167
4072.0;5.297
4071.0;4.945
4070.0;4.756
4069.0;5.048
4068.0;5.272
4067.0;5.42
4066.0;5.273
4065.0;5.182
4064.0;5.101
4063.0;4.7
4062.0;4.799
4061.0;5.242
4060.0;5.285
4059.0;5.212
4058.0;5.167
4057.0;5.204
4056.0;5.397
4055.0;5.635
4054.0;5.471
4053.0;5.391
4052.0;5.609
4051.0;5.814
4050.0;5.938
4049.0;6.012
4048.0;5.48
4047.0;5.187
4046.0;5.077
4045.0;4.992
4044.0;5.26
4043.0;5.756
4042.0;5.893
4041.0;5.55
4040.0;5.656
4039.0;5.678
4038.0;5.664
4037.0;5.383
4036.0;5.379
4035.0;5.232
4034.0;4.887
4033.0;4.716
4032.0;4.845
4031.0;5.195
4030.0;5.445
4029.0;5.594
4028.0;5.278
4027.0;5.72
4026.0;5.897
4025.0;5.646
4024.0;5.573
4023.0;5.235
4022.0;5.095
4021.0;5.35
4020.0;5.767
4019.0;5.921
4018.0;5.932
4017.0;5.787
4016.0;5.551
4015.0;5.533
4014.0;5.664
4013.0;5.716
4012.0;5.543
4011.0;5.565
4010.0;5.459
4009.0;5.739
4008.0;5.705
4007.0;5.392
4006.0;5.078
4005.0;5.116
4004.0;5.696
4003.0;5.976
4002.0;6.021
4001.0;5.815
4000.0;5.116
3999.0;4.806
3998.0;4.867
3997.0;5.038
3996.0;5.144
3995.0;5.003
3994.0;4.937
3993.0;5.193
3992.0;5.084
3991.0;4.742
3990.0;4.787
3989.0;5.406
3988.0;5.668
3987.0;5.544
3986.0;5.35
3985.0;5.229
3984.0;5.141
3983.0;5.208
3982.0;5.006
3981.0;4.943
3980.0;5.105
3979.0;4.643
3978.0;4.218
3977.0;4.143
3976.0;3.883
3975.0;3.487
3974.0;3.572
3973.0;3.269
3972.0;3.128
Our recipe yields 3.57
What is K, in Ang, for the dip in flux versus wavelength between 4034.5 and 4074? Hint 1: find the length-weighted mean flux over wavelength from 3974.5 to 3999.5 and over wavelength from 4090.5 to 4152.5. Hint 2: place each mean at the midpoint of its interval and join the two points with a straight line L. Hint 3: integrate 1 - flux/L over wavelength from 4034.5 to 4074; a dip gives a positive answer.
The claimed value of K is -3.3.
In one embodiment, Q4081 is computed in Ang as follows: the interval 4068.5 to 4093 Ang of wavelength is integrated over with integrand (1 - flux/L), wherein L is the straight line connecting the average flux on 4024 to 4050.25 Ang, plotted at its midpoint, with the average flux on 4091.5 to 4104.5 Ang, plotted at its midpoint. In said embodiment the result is -1.4 Ang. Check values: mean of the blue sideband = 5.43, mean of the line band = 5.13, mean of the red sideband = 4.63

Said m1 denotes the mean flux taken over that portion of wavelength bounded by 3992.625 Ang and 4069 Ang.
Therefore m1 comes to 5.4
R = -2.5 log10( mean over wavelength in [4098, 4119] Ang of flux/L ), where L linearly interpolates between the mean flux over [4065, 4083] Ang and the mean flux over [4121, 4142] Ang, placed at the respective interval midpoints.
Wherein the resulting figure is 0.144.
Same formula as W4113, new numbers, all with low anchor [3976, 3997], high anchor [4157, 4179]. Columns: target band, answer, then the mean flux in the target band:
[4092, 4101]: 0.85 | 4.68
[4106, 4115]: 0.96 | 4.63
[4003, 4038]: -2.93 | 5.47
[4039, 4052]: -1.21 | 5.56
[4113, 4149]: 0.42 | 5.15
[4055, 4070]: -0.16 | 5.17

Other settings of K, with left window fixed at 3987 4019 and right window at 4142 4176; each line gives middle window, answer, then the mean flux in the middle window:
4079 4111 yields 3.0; 4.84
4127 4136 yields -0.1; 5.35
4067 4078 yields 0.8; 4.98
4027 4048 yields 0.1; 5.35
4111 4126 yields 1.0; 4.95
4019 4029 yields -0.3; 5.53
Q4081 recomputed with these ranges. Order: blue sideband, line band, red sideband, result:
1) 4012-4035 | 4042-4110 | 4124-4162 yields 4.2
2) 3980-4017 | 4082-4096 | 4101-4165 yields -0.1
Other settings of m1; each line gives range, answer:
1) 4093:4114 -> 4.55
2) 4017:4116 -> 5.15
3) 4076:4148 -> 4.99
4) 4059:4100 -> 5.05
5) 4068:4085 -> 5.1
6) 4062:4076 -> 5.04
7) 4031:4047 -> 5.32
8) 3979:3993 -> 5.15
